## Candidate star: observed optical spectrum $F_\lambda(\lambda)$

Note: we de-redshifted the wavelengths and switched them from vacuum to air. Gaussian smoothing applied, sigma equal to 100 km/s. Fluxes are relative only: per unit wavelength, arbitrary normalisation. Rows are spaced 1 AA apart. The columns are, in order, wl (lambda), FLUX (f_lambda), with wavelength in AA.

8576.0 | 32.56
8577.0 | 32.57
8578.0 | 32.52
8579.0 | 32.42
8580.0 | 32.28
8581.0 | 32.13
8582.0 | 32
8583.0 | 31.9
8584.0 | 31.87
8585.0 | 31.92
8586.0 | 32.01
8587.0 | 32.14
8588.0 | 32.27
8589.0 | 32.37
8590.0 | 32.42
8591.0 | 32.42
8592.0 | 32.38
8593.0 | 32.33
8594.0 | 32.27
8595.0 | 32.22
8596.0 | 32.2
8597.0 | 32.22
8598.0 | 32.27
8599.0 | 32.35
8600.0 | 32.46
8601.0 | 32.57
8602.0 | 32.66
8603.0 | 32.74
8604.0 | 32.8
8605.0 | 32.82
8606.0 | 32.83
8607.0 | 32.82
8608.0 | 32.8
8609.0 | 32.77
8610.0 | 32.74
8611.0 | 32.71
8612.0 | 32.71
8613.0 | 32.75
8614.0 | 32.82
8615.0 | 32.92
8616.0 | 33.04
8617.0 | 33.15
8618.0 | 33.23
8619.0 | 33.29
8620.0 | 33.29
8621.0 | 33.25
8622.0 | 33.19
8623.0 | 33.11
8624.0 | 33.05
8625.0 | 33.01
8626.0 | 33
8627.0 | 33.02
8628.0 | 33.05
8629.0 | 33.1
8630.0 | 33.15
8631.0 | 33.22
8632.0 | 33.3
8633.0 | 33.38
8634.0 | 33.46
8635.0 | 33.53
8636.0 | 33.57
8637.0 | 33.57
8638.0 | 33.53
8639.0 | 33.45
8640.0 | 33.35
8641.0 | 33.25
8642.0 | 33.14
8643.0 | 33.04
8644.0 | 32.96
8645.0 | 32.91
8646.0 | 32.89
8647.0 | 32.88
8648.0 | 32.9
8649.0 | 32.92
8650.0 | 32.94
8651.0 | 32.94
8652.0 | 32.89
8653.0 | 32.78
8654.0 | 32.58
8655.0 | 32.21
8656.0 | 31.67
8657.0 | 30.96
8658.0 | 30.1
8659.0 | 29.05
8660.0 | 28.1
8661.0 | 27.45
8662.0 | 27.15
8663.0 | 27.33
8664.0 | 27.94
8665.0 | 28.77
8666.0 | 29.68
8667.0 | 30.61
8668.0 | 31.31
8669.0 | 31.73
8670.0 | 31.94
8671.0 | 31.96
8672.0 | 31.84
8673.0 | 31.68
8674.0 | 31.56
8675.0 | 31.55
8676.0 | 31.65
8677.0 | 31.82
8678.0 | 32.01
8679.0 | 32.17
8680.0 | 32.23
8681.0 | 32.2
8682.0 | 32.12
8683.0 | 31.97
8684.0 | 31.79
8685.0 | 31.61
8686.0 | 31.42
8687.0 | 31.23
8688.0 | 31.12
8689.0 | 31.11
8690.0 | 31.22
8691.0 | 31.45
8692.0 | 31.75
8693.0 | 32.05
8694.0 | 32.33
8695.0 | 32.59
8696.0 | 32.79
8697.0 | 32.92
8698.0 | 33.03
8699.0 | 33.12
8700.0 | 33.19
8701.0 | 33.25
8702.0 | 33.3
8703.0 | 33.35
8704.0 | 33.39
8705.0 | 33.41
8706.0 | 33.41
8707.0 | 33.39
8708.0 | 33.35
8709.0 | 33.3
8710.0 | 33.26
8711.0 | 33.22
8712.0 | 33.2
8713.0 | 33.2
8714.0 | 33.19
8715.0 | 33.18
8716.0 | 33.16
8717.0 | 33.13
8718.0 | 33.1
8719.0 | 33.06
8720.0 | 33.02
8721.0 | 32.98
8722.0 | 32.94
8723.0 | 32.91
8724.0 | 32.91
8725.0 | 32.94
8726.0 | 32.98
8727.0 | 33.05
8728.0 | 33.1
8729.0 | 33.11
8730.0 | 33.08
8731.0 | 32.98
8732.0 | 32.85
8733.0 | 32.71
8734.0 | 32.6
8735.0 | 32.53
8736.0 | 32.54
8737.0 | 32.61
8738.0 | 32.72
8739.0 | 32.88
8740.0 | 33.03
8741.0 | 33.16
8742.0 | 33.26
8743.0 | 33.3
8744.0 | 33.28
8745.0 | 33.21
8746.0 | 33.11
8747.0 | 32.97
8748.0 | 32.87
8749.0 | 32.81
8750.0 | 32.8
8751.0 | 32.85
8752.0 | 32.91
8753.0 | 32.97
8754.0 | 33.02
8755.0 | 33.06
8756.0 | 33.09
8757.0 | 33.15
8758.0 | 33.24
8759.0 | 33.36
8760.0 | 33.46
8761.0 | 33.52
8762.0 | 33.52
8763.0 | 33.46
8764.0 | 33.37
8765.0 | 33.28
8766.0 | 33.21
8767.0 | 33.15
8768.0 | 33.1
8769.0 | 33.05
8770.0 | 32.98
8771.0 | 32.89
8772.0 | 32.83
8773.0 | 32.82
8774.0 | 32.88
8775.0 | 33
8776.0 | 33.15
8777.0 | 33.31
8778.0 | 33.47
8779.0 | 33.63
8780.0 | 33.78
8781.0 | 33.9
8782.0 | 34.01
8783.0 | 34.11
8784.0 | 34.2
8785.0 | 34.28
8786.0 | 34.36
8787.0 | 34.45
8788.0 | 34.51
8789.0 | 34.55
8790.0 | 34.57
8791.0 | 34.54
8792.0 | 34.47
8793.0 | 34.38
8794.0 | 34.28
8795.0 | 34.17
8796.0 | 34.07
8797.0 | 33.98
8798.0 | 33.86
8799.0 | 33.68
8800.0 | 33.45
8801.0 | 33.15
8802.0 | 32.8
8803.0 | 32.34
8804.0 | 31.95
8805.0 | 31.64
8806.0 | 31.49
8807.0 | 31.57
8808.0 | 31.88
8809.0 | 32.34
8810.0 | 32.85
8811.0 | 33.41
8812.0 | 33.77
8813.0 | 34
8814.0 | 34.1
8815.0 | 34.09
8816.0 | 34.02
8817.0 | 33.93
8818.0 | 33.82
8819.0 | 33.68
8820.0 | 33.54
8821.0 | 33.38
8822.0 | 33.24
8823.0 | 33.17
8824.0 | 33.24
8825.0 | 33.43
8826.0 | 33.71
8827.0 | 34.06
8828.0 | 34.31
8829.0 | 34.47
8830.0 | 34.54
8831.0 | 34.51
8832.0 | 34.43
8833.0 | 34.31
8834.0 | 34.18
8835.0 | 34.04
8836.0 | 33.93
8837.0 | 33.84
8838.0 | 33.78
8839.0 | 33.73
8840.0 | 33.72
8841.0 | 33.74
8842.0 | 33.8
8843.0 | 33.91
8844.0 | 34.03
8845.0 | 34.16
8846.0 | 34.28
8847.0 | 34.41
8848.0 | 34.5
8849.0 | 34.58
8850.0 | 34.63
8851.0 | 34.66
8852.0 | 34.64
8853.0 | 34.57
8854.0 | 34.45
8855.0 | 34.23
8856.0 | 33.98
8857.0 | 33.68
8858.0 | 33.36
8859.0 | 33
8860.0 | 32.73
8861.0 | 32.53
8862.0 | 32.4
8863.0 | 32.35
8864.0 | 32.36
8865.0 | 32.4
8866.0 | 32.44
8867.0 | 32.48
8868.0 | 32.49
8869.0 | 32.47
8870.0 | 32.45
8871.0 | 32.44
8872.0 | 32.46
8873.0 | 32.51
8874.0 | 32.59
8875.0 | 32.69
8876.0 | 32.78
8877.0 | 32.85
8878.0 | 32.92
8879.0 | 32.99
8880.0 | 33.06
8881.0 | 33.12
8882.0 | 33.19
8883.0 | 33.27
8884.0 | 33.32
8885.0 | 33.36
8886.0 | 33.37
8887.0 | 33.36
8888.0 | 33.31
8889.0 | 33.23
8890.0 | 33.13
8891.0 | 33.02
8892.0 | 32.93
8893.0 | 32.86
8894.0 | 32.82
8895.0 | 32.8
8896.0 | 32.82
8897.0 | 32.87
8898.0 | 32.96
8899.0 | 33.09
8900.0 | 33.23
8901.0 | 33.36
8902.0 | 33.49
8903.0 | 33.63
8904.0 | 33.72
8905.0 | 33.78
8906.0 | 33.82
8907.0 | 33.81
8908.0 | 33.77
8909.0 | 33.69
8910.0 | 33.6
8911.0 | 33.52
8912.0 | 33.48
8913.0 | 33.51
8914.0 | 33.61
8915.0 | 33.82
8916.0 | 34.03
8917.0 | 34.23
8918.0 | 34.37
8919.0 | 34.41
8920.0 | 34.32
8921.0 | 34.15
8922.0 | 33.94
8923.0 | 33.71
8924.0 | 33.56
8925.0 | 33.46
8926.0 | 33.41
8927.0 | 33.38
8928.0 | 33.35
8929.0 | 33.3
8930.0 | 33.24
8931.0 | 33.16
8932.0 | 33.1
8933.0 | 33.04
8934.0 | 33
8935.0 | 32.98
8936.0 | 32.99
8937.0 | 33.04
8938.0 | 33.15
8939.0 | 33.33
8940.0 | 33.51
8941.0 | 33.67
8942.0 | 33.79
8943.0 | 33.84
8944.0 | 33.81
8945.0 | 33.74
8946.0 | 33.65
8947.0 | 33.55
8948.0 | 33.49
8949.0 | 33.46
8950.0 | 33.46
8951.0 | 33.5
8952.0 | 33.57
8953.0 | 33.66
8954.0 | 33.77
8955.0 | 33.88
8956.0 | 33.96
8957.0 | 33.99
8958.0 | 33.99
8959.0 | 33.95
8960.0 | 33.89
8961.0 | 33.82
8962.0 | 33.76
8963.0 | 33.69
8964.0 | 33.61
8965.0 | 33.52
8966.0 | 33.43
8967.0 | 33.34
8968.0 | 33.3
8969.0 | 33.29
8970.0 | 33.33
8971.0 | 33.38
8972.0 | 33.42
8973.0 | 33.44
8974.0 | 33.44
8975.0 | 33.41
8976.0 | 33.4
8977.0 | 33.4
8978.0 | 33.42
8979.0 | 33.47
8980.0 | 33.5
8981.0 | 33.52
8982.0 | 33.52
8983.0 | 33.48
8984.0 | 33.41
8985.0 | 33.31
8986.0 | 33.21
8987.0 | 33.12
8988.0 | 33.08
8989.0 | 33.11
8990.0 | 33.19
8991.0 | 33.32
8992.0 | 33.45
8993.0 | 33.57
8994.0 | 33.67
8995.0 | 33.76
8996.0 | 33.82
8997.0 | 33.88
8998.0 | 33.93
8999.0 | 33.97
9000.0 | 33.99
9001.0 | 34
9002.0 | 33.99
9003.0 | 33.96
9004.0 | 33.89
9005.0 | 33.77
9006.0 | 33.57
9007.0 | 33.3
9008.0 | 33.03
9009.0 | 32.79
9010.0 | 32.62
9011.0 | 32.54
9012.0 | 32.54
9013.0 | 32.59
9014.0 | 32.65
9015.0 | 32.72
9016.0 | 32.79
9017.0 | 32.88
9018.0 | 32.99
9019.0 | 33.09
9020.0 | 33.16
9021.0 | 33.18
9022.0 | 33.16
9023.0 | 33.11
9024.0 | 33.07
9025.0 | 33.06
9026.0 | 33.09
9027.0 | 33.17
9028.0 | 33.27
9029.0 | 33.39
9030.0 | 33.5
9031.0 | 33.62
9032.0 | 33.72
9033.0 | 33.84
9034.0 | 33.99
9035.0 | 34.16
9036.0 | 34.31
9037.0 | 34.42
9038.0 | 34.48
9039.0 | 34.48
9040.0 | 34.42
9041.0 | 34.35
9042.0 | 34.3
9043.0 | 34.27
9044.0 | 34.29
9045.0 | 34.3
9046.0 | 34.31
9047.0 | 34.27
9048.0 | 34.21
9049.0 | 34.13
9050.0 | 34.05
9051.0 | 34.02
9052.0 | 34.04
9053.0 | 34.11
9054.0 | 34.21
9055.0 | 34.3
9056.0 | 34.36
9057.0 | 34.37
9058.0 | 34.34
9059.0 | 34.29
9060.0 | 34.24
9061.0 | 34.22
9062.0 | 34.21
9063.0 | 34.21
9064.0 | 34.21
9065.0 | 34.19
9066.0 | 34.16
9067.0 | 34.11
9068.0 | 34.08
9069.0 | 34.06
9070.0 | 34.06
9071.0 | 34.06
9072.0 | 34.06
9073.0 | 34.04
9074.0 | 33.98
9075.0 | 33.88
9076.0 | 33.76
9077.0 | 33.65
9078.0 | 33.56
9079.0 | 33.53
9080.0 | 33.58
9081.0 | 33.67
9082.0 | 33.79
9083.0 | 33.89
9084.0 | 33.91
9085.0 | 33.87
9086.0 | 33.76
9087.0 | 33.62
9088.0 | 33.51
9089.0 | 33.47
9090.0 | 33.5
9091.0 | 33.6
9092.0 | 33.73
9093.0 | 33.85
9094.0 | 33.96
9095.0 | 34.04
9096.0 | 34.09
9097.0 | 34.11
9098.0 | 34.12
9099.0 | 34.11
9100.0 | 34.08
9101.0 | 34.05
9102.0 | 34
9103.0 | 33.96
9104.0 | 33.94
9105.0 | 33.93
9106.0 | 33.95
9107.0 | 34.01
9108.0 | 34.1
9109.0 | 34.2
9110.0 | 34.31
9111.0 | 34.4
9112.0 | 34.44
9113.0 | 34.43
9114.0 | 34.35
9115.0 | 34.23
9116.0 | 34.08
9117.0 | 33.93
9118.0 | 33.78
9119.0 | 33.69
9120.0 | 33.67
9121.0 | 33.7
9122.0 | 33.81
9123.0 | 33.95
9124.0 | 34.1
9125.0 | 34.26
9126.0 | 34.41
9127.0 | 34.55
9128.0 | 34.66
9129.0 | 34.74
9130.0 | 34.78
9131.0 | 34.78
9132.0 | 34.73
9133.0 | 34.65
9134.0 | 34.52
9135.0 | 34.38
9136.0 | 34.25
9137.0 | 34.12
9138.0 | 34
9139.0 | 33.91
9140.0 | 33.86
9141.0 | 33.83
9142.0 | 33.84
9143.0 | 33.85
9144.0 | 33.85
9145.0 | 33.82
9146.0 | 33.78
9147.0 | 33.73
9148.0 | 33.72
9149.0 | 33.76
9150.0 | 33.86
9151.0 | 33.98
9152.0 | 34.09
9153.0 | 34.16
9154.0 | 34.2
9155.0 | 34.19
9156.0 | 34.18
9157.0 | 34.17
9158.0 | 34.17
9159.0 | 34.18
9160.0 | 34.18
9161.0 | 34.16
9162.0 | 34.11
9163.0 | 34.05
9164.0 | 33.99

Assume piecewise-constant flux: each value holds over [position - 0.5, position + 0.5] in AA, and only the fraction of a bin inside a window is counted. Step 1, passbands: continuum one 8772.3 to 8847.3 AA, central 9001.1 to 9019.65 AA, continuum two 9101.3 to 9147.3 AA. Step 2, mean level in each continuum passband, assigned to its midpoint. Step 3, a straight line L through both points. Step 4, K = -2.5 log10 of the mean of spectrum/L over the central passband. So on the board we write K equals 0.03 mag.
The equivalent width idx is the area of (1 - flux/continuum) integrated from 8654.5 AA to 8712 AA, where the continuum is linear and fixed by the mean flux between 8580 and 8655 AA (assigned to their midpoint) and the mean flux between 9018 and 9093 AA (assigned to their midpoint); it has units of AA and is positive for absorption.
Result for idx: 2.3 AA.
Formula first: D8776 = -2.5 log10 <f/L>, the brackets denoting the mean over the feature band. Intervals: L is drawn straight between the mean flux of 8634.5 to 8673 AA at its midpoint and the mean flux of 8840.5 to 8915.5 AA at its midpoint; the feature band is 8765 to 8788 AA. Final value -0.03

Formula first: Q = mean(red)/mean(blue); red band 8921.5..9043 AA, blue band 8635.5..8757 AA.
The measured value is 1.03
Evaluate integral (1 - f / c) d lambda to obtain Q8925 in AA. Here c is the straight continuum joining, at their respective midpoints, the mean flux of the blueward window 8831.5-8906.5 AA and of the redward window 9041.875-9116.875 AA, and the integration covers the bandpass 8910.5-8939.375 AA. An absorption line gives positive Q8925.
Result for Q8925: 0.0 AA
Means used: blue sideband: 33.4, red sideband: 34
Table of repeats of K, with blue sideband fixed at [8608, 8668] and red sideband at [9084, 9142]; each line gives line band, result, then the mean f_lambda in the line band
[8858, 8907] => 0.008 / 33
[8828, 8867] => -0.025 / 33.8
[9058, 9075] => -0.007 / 34.1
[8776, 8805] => -0.032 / 33.8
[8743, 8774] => -0.013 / 33.1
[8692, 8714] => -0.019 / 33.1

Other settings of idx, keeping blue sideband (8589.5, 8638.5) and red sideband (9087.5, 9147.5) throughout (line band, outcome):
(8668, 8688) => 0.8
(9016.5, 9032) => 0.3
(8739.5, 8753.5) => 0.1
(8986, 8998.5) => 0.1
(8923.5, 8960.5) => 0.2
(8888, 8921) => 0.1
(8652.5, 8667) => 1.4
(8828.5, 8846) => -0.3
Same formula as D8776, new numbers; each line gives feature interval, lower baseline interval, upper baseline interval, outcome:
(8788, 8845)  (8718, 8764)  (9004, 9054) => -0.02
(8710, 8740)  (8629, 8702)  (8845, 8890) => -0.02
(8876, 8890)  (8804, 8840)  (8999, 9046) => 0.01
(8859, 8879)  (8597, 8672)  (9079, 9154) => 0.02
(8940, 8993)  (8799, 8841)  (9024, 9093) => 0.01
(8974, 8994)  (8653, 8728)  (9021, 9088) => 0.01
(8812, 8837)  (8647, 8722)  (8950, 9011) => -0.04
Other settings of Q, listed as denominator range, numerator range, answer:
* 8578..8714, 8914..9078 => 1.04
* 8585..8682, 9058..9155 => 1.06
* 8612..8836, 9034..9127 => 1.04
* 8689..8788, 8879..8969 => 1.01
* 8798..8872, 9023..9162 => 1.02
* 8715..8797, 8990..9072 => 1.01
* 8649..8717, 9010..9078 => 1.06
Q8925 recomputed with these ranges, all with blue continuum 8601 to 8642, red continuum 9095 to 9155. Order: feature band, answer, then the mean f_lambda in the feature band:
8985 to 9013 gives 0.4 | 33.4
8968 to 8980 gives 0.1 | 33.4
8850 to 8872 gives 0.3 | 33.2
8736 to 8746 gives 0.1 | 33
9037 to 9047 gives -0.1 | 34.4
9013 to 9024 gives 0.3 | 33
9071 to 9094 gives 0.2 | 33.7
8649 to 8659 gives 0.3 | 32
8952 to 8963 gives 0.0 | 33.8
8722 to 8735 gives 0.1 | 32.9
